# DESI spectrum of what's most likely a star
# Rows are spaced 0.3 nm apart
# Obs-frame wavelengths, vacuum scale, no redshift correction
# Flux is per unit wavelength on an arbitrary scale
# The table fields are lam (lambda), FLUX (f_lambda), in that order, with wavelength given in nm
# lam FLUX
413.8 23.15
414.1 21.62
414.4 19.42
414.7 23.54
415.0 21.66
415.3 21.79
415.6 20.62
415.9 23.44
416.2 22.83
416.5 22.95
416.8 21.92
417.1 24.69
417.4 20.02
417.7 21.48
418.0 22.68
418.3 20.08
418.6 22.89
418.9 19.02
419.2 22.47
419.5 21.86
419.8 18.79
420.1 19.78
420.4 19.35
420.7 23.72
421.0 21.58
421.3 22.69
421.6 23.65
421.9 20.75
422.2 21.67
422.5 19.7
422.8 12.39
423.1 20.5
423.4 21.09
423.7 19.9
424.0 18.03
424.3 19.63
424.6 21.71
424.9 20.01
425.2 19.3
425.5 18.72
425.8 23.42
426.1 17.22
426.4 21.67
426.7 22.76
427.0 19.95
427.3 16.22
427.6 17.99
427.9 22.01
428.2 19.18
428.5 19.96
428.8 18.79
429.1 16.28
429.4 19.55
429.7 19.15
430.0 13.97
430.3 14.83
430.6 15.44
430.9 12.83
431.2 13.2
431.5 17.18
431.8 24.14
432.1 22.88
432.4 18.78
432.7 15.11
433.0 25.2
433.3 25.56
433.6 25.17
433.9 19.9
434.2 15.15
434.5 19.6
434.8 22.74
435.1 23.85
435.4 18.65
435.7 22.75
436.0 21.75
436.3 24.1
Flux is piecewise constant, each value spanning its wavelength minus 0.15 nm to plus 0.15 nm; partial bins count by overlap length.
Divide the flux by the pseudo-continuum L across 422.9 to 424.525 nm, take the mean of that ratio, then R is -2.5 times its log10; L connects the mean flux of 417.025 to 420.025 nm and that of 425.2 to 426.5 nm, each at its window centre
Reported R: 0.04 mag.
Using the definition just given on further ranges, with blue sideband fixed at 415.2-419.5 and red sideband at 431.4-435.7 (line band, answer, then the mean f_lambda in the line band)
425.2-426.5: 0.073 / 20.1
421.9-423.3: 0.148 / 18.9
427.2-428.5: 0.124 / 19.1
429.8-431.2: 0.428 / 14.3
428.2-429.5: 0.145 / 18.7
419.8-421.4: 0.031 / 21.1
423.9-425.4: 0.094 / 19.8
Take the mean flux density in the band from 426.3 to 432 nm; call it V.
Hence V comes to 18.2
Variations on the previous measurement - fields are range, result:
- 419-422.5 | 21.4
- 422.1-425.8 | 19.5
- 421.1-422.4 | 22.1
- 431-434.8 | 20.2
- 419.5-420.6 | 19.9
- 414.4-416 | 21.9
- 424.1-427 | 20.4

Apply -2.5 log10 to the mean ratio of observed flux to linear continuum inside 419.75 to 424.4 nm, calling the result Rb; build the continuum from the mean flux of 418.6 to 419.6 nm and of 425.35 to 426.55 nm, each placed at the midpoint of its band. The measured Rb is 0.03 mag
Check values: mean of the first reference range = 21.3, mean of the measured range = 20.2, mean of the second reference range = 20.3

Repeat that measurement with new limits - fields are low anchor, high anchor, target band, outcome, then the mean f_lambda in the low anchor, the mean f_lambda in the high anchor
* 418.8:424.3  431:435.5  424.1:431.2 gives 0.100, 20.4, 20.4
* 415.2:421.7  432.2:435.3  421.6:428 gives 0.087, 21.7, 21.1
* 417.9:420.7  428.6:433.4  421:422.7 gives -0.056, 20.9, 18.2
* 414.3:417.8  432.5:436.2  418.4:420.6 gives 0.065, 22.1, 21.3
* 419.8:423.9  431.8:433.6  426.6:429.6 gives 0.115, 20.4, 22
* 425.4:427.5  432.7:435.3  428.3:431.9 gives 0.216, 20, 21.7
